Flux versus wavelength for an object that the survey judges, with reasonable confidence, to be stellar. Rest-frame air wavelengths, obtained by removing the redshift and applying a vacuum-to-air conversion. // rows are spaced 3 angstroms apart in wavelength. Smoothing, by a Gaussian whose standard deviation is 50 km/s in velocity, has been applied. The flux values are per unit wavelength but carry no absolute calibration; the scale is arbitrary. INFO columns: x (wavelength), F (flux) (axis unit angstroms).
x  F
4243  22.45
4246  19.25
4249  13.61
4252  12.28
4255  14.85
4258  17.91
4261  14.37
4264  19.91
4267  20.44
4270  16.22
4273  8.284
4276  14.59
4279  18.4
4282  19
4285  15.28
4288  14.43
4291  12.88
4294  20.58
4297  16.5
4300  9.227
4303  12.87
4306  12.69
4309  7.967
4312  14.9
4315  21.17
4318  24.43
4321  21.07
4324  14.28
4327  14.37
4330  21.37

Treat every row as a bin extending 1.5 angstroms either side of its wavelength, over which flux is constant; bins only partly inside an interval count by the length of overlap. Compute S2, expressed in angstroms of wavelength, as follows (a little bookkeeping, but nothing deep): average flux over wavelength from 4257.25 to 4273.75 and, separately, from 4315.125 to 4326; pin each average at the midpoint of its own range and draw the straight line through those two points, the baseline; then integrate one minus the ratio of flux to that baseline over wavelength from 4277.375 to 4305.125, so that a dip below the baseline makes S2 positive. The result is 4.0 angstroms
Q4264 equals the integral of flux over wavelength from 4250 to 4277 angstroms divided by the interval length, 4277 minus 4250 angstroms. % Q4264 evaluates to 15.4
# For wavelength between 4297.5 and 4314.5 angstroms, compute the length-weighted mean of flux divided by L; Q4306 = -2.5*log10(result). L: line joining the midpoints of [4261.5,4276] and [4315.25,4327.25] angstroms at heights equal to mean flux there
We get 0.42 mag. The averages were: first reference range 15.9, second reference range 19.2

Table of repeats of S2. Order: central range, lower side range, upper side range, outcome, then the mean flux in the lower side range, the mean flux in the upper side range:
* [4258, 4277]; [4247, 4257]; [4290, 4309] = -2.6 angstroms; 14.1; 13.7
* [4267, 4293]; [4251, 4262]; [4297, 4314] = -3.1 angstroms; 15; 12.3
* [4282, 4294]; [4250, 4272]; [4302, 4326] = 0.5 angstroms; 16.3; 16.2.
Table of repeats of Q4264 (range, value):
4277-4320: 15.8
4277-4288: 17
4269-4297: 15.6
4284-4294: 15.1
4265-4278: 15.2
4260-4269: 18.3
